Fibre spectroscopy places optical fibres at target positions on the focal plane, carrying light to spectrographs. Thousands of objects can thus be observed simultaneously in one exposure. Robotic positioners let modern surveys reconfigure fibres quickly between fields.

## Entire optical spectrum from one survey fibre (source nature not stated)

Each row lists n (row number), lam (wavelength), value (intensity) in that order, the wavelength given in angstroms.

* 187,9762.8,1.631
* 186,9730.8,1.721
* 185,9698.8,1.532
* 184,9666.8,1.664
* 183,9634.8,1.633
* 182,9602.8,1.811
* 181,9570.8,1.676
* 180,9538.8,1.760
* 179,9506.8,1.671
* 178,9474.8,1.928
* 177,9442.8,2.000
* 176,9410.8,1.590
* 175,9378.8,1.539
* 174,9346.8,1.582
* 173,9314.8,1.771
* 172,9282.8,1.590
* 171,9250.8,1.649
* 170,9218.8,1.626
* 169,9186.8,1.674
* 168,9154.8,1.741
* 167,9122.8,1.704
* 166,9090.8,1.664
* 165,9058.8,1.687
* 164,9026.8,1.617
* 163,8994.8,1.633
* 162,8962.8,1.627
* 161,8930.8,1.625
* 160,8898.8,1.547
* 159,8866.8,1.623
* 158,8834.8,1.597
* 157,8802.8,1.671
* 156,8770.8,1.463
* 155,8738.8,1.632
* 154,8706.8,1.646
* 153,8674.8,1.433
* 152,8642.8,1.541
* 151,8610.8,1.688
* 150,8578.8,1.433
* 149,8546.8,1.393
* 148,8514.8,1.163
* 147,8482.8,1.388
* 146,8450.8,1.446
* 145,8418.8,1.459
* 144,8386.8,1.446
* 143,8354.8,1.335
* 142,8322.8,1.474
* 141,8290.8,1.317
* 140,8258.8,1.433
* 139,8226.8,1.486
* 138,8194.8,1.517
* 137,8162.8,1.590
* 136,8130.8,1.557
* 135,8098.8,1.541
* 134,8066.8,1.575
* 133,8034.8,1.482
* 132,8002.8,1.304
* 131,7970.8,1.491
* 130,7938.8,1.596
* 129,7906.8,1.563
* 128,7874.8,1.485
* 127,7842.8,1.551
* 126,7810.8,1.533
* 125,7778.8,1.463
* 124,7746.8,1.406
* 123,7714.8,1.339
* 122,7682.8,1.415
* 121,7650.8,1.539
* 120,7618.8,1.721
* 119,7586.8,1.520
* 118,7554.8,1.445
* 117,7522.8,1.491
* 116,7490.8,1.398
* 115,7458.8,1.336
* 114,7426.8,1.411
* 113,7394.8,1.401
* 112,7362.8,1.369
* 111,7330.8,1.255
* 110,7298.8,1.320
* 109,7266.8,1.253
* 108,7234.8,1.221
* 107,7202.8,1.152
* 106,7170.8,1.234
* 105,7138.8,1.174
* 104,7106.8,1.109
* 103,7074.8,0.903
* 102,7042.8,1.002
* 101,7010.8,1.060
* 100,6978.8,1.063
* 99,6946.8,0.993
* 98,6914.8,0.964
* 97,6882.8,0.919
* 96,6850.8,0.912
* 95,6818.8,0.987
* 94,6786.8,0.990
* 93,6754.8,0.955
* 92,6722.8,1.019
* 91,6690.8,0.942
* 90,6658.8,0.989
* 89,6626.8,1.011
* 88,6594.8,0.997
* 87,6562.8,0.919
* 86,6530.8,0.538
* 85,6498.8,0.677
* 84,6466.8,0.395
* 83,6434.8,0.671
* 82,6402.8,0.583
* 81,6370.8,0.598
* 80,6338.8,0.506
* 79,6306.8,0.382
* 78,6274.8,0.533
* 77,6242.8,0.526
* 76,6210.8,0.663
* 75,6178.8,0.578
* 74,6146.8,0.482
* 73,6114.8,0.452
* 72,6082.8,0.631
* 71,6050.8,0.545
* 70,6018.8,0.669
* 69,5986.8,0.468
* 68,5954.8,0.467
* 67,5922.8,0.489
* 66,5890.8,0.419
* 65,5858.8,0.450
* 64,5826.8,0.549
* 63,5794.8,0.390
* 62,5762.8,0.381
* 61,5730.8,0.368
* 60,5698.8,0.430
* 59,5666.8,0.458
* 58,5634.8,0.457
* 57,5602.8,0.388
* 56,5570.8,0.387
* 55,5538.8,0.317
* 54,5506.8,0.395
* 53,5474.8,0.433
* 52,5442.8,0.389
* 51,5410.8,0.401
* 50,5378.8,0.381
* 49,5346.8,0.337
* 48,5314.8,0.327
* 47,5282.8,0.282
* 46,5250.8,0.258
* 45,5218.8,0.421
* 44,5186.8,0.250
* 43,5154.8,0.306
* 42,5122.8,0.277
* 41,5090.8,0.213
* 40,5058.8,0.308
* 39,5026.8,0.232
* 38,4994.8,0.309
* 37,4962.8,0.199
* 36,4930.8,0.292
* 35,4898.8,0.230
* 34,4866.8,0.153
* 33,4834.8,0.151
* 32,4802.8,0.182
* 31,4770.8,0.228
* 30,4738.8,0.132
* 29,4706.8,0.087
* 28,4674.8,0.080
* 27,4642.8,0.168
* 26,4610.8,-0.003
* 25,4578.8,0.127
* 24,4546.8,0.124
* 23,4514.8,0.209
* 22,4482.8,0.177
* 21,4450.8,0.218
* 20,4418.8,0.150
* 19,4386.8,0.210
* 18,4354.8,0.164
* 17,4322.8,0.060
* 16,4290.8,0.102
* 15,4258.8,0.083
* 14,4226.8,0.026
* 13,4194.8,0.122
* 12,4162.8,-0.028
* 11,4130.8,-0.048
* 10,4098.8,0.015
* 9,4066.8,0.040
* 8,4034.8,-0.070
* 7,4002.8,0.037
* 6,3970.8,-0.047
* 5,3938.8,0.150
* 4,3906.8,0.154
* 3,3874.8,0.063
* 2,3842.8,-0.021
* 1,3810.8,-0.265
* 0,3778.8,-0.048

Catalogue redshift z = 0.64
